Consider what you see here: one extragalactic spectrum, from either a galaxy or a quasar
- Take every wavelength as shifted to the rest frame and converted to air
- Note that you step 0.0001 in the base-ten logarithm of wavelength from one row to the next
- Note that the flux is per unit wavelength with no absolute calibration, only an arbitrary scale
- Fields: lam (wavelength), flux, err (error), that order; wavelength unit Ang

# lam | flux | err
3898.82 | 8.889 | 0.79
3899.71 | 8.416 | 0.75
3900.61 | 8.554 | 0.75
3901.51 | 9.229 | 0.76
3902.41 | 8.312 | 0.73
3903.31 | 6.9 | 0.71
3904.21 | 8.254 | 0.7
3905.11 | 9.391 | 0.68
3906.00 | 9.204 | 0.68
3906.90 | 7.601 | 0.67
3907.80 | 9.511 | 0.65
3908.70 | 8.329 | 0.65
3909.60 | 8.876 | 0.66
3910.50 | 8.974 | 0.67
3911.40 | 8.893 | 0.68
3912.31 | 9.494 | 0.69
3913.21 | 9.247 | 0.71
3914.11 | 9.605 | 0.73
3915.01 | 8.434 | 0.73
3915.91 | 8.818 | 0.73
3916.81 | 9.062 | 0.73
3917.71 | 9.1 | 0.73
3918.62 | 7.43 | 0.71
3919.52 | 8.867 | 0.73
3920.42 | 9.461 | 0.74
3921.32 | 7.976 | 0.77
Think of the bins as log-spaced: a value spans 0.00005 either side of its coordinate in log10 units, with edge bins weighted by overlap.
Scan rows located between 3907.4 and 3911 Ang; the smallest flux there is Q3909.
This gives 8.329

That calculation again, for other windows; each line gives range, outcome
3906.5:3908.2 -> 7.601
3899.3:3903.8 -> 6.9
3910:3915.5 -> 8.434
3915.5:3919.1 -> 7.43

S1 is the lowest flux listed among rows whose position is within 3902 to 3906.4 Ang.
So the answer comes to 6.9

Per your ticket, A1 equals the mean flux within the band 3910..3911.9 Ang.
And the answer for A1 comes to 8.9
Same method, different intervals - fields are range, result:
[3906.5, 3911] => 8.67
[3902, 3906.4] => 8.42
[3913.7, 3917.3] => 8.99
